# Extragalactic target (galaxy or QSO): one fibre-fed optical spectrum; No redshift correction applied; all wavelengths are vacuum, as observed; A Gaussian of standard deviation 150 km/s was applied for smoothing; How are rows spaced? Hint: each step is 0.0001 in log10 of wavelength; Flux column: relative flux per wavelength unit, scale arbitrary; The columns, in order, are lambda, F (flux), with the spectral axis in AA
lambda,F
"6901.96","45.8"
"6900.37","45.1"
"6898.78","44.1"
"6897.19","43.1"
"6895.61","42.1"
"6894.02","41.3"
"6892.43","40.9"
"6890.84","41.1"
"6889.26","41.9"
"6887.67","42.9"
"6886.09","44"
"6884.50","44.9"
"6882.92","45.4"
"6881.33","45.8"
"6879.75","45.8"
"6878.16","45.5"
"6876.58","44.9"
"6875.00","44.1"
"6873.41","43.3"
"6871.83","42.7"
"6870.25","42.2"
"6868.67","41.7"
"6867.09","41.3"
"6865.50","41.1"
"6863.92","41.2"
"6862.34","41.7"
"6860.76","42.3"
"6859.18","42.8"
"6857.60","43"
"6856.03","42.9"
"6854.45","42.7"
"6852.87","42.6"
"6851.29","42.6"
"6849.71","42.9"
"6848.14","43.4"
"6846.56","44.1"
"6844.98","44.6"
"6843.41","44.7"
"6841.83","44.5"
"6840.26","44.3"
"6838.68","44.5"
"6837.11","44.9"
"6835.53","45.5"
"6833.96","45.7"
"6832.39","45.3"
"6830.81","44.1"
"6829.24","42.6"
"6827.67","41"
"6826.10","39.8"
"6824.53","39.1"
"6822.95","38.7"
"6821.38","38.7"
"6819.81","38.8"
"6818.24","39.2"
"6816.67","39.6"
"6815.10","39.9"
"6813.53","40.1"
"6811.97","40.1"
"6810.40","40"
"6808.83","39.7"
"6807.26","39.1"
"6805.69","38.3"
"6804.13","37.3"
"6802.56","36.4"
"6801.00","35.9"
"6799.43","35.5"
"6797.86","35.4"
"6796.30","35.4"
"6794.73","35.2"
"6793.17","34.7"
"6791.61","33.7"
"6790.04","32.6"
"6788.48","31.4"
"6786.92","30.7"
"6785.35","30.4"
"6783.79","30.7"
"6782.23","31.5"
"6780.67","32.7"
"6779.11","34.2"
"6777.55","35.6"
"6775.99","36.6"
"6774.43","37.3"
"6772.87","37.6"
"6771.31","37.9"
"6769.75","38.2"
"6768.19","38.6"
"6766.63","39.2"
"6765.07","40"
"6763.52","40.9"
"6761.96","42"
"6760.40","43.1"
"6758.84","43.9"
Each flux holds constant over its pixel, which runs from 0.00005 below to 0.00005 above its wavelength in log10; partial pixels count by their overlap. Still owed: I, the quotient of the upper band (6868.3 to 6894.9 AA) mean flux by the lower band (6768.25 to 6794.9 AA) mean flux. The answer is 1.3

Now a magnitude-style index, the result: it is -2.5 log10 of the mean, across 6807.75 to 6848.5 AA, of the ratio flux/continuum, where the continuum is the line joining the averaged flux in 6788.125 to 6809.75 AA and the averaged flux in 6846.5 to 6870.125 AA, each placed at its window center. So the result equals -0.08 mag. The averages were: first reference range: 35.9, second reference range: 42.4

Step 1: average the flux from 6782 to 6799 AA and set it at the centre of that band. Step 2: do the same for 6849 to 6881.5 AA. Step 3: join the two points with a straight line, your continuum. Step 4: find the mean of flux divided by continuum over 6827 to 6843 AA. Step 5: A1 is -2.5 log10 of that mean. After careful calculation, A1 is -0.14 mag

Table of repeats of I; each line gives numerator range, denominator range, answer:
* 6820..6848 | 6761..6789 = 1.20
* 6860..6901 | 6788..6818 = 1.17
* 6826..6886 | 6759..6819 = 1.18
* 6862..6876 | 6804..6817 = 1.07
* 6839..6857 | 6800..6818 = 1.13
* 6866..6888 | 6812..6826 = 1.12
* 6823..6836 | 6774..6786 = 1.27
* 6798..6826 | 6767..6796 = 1.12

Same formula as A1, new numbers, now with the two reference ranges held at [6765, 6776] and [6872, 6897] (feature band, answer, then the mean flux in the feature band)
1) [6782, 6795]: 0.21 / 32.3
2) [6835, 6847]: -0.08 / 44.6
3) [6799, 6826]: 0.04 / 38.7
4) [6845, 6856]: -0.03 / 43.1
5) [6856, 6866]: 0.01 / 42.2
